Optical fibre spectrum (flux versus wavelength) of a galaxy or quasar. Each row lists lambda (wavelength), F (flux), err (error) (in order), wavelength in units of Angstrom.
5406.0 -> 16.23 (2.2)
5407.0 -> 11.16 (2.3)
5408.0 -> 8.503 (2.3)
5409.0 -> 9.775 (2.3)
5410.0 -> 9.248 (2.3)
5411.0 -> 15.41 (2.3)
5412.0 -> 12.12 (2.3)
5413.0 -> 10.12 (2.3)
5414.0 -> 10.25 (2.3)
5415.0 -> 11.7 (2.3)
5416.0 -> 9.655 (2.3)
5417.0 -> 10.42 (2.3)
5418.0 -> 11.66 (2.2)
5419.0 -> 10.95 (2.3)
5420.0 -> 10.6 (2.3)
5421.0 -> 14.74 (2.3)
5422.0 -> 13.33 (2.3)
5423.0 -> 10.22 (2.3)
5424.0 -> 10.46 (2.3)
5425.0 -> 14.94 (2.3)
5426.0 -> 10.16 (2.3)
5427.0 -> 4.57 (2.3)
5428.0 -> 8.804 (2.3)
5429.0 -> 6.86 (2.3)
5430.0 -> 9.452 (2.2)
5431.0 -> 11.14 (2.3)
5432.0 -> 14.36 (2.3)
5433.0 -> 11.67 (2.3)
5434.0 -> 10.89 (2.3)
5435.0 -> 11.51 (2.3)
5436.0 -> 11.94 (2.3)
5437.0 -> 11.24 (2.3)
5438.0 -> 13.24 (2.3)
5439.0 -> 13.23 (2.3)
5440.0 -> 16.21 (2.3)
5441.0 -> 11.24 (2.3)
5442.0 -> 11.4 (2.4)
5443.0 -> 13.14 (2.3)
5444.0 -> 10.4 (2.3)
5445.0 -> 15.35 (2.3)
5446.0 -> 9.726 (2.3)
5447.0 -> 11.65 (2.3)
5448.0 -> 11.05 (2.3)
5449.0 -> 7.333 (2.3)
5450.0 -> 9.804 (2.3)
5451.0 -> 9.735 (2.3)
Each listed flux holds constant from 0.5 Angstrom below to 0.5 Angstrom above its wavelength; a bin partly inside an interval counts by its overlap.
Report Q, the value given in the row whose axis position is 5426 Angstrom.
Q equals 10.16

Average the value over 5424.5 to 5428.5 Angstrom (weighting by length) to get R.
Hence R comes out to 9.62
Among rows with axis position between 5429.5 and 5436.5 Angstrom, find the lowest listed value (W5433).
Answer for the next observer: 9.452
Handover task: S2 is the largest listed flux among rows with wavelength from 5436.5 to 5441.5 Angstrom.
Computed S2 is 16.21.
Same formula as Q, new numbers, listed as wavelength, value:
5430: 9.452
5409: 9.775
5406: 16.23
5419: 10.95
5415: 11.7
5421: 14.74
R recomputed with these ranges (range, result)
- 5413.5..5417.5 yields 10.5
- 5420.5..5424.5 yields 12.2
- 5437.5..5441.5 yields 13.5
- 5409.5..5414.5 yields 11.4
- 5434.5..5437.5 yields 11.6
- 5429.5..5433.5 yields 11.7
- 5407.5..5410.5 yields 9.18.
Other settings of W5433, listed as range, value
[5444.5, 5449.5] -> 7.333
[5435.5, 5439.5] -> 11.24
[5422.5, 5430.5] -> 4.57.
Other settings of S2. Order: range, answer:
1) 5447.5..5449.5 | 11.05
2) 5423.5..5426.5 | 14.94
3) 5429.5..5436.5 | 14.36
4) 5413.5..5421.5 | 14.74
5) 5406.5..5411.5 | 15.41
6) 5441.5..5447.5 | 15.35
